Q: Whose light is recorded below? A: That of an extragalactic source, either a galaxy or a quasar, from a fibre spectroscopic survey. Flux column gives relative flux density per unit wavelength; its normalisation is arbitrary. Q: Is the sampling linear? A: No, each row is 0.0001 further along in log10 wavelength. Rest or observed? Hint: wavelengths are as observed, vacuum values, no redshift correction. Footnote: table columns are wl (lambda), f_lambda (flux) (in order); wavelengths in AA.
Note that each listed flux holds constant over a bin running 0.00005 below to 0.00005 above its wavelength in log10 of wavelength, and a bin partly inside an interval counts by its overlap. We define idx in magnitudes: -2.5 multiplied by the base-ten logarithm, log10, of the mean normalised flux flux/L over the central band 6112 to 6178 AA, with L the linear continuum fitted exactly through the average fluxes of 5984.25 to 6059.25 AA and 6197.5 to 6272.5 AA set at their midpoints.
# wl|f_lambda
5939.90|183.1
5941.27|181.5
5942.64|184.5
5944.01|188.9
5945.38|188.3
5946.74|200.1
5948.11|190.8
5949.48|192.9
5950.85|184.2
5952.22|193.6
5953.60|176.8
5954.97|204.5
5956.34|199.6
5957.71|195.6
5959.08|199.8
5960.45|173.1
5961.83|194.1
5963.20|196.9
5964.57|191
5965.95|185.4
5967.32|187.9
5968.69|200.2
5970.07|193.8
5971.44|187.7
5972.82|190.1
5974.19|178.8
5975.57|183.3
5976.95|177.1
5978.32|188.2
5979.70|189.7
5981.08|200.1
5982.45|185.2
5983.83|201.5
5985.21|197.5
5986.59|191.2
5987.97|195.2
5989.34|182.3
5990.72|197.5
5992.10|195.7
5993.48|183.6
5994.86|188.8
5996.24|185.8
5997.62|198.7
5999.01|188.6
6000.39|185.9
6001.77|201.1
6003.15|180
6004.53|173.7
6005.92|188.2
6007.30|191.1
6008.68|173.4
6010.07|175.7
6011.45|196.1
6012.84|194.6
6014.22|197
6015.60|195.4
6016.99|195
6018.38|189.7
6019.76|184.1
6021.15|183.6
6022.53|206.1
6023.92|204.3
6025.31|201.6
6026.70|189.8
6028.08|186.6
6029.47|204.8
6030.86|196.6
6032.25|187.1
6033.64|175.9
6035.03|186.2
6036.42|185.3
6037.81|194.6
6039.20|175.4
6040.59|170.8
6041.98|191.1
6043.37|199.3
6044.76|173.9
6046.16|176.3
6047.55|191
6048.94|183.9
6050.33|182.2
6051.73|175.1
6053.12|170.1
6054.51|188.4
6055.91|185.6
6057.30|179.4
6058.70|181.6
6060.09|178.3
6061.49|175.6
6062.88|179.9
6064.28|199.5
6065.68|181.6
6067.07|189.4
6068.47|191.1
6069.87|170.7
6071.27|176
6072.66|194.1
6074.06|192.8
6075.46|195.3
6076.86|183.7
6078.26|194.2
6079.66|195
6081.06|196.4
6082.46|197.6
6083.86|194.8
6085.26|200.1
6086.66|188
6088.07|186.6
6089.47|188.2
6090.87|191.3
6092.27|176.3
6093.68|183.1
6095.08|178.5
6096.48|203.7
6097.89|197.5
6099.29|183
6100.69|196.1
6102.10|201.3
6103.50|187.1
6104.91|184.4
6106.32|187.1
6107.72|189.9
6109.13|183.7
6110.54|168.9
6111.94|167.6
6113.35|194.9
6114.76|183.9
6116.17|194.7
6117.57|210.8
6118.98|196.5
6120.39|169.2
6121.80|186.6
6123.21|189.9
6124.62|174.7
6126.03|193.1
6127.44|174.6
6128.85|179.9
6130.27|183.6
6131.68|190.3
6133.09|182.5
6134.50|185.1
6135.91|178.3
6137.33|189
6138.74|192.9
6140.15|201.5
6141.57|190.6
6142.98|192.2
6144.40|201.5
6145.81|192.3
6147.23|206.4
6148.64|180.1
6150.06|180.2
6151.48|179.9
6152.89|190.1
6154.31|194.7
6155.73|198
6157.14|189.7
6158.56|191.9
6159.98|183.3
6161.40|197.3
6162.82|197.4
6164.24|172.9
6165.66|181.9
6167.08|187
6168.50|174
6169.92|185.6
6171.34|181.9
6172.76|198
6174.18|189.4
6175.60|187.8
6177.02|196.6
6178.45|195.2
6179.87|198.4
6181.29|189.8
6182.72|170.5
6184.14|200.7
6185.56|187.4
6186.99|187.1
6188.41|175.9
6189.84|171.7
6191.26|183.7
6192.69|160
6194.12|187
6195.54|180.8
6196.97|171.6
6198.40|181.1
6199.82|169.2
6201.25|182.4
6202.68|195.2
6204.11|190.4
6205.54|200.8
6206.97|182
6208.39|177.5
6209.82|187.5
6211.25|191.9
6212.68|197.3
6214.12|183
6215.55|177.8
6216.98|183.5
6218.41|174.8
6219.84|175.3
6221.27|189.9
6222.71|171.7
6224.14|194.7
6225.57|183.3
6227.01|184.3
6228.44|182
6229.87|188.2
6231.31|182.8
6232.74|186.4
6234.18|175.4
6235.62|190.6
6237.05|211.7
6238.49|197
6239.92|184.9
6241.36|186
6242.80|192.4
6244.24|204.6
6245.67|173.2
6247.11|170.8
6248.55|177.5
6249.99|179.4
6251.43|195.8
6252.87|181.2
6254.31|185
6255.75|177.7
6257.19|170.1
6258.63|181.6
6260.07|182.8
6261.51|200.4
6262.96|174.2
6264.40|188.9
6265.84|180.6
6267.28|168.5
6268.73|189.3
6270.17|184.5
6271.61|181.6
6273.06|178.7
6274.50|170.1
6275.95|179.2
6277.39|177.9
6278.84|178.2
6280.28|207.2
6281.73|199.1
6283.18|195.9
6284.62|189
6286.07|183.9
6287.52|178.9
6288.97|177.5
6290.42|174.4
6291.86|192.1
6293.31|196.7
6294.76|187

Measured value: -0.01 mag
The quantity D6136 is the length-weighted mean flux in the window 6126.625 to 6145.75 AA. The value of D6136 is 188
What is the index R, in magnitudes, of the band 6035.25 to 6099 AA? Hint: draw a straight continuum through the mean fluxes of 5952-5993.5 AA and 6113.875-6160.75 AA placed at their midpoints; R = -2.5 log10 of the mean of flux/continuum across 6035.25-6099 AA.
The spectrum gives 0.020 mag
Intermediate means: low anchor 191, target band 186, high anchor 189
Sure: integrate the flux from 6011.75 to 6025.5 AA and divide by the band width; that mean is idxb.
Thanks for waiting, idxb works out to 195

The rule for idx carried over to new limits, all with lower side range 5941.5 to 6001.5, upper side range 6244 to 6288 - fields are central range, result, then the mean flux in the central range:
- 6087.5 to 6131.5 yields 0.002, 187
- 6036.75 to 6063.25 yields 0.040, 182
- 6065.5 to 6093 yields -0.008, 189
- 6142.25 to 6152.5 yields -0.024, 190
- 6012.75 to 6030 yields -0.031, 195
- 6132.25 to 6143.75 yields -0.015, 189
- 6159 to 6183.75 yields -0.012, 188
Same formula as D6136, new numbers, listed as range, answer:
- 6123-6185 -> 188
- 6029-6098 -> 187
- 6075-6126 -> 189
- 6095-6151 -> 188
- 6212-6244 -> 186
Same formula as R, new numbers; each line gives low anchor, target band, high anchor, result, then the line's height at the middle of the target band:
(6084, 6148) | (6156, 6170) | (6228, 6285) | 0.00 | 187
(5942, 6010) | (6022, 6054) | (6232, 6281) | 0.01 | 188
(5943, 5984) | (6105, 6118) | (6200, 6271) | 0.01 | 187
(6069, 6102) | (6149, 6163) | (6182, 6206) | -0.03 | 185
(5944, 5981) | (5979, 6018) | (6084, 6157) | 0.00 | 190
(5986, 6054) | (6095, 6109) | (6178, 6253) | -0.03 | 187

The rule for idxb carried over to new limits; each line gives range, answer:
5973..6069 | 188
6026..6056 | 185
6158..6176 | 187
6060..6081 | 187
